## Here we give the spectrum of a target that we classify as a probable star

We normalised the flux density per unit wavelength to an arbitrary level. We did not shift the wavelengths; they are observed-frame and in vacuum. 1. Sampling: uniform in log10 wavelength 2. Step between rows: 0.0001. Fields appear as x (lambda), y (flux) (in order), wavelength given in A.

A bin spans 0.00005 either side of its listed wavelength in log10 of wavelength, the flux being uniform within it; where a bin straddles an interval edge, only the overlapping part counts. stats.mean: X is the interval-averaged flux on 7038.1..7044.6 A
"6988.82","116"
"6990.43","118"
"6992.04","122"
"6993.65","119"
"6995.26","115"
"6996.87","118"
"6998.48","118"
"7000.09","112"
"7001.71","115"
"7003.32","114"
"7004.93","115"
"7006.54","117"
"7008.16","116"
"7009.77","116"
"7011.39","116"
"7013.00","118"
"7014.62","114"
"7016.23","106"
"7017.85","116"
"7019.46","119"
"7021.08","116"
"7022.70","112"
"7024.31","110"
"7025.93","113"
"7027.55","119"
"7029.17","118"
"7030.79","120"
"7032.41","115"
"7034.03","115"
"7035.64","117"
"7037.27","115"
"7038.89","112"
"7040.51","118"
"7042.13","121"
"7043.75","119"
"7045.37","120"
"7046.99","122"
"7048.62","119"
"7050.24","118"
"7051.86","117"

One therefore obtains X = 118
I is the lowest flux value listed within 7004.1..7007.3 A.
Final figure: 115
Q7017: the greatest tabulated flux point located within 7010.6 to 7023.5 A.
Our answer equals 119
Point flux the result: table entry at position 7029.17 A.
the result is 118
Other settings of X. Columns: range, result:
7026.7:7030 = 118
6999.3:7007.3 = 115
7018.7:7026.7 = 114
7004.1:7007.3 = 116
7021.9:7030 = 114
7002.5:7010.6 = 116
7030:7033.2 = 117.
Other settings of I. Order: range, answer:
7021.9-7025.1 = 110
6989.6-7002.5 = 112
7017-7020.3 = 116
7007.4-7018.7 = 106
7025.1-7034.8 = 113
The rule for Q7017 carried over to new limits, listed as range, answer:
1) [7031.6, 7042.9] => 121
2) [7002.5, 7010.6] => 117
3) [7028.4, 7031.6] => 120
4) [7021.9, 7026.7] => 113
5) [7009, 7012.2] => 116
